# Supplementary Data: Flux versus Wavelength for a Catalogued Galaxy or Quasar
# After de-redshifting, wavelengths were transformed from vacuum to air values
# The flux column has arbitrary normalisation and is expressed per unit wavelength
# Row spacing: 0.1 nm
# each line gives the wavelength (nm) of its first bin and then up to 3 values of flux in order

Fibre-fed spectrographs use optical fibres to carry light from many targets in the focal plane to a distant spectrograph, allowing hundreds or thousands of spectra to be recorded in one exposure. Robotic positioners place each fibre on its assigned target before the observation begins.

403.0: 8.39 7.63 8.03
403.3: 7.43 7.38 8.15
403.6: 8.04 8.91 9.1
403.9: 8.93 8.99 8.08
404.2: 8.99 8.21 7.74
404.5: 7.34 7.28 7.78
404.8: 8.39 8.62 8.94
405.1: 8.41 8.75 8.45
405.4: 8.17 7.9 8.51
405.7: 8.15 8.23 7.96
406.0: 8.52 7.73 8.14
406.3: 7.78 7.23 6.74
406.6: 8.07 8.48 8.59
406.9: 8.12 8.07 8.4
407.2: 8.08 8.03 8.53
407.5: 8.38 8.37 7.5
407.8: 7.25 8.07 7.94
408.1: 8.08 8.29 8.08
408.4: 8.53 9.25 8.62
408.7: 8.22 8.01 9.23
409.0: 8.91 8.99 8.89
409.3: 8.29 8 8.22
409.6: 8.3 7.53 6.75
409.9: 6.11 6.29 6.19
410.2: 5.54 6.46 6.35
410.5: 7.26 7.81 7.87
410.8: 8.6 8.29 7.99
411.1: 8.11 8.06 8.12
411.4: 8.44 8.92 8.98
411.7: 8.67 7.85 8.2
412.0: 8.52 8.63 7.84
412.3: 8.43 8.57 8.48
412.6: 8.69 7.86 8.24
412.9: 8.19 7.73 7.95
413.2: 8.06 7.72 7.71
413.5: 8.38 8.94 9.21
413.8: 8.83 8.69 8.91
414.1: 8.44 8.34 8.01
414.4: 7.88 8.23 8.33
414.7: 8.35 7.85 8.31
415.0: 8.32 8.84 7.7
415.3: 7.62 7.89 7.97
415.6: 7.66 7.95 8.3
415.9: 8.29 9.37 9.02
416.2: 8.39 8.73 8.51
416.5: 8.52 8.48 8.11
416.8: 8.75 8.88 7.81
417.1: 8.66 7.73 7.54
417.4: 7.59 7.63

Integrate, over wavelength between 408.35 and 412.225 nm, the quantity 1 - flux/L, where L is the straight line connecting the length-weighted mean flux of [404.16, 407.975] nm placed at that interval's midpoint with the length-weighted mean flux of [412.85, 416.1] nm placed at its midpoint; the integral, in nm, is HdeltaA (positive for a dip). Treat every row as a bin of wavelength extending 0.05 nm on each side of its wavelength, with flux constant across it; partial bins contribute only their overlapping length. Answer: 0.099 nm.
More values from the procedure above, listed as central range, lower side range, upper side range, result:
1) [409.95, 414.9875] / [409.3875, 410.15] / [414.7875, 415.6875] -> -0.327 nm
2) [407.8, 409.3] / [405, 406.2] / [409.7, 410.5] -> -0.306 nm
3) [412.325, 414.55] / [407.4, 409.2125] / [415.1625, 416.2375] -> -0.020 nm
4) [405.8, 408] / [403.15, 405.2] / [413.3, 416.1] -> 0.069 nm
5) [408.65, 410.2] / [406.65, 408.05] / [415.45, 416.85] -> 0.078 nm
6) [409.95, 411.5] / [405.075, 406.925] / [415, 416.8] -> 0.139 nm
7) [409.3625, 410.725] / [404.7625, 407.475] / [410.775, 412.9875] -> 0.208 nm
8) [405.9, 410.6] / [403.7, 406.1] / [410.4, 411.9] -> 0.202 nm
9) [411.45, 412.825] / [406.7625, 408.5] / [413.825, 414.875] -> -0.026 nm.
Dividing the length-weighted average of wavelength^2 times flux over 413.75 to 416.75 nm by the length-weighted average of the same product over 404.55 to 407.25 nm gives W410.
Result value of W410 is 1.07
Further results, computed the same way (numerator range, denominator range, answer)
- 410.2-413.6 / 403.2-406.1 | 1.01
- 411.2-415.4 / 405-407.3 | 1.06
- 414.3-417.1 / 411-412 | 1.01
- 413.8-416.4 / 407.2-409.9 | 1.05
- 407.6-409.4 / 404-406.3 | 1.04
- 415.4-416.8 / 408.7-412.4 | 1.09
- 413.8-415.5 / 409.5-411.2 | 1.16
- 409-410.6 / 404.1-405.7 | 0.91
